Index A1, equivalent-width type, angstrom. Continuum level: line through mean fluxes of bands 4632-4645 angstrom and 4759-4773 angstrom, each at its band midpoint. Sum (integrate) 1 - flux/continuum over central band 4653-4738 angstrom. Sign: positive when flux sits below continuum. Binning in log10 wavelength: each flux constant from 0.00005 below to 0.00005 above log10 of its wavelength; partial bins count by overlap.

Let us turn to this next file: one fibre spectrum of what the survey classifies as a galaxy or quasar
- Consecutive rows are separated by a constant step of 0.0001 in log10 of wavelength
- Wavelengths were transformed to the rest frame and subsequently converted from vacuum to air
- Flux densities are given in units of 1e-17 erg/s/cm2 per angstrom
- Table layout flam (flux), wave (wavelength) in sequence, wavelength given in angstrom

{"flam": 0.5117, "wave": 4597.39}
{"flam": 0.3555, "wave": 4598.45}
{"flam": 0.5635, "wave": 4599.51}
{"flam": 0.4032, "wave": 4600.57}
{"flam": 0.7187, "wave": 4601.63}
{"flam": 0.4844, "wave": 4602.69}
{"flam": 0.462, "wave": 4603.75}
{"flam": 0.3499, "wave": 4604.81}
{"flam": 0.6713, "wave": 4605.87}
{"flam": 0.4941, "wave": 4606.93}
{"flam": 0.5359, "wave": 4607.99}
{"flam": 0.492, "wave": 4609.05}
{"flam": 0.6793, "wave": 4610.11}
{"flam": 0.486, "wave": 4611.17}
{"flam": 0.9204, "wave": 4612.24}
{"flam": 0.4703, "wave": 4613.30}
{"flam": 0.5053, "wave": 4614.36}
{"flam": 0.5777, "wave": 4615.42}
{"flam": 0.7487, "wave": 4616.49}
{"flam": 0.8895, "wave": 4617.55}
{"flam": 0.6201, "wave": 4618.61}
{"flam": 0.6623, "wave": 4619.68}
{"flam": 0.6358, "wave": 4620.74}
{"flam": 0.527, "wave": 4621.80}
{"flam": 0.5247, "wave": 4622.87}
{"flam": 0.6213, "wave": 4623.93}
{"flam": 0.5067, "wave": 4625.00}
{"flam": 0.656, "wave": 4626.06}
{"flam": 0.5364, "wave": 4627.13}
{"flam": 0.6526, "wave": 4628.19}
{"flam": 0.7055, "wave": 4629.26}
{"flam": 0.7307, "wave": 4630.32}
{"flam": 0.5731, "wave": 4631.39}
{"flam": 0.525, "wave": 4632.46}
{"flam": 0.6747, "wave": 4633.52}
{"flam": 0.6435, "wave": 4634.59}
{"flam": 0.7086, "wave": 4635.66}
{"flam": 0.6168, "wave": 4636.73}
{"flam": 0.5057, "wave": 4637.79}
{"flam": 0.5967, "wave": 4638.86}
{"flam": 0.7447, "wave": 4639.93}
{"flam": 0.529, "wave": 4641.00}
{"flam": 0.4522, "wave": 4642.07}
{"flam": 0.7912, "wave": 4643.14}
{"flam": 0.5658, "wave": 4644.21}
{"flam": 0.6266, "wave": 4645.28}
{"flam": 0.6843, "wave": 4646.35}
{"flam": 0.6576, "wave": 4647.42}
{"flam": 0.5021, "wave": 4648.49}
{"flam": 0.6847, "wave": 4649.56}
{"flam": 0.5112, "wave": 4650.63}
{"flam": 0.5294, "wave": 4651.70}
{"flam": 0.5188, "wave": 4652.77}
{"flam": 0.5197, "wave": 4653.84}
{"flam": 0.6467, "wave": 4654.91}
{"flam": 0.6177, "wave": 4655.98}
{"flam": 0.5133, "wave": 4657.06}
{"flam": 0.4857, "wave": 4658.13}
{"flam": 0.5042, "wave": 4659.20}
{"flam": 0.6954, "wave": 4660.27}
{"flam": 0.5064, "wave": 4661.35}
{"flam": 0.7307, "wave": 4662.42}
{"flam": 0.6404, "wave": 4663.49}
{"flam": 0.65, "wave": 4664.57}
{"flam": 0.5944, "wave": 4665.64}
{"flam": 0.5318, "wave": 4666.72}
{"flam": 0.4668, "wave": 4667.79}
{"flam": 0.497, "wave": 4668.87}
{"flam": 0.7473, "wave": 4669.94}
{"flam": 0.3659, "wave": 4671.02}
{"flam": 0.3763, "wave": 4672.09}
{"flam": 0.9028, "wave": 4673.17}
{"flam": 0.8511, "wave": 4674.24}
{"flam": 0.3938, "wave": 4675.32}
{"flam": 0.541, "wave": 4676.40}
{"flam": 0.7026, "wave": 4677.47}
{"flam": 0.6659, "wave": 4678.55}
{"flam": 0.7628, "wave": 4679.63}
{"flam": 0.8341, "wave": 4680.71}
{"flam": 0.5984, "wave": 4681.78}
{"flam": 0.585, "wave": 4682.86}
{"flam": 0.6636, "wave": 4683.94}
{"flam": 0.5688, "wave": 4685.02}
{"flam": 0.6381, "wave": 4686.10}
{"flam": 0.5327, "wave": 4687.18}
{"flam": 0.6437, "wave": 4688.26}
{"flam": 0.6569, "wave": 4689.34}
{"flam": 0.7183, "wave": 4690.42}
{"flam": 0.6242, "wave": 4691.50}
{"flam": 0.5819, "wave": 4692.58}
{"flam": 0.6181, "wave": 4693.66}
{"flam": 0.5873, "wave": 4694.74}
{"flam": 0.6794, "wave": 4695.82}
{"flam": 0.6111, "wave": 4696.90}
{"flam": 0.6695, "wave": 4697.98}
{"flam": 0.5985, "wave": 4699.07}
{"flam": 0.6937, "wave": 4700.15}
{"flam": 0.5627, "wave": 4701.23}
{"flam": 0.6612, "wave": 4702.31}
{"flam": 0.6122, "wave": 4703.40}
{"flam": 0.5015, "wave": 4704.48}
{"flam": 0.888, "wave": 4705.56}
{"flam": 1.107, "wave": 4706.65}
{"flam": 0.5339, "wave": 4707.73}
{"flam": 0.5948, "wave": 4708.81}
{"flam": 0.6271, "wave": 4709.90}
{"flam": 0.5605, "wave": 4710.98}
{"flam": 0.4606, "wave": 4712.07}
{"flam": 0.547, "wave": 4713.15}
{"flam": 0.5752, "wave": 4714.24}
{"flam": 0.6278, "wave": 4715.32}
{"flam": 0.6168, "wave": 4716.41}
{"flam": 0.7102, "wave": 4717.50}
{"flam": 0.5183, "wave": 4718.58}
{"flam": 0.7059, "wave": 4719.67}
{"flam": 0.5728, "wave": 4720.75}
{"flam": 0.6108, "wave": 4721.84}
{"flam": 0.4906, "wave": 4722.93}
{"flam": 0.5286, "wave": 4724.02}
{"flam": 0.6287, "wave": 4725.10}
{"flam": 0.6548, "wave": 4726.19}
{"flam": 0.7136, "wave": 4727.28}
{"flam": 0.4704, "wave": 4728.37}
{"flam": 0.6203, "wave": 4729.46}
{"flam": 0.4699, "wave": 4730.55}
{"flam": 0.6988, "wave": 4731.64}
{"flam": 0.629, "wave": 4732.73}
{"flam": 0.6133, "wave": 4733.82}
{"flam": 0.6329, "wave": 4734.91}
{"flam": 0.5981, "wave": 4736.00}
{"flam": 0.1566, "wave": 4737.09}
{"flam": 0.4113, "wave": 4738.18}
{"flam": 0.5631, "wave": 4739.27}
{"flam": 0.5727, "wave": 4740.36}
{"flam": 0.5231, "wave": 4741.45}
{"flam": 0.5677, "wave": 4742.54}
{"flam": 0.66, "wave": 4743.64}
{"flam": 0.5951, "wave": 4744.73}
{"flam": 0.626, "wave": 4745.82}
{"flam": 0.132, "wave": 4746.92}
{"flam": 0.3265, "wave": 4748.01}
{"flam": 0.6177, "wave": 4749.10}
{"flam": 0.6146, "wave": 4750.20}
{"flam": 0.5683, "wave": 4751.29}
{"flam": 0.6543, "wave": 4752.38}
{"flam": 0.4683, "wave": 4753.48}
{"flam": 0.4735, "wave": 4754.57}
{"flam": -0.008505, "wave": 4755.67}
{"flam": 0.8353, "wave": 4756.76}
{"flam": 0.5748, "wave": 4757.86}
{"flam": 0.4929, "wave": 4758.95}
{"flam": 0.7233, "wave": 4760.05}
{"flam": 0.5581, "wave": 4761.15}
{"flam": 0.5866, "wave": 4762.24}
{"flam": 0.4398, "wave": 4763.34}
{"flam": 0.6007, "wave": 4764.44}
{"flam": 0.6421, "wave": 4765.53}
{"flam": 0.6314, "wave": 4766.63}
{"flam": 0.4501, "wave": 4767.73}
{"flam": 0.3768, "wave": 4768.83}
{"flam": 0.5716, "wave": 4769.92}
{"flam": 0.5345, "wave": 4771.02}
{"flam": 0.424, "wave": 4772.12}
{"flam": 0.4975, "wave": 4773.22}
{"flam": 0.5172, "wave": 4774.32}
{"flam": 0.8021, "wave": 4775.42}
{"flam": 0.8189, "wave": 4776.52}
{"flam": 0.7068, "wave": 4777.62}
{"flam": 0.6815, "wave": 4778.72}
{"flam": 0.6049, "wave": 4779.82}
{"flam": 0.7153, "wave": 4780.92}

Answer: -3.9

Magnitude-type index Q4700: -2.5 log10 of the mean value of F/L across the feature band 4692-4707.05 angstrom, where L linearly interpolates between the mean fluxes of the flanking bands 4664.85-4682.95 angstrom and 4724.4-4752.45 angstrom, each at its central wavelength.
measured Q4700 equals -0.13 mag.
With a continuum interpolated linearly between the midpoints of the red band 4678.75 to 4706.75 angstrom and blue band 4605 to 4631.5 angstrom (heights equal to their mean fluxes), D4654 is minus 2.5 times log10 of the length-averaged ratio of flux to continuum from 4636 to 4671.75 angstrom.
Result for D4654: 0.09 mag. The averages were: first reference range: 0.614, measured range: 0.582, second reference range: 0.654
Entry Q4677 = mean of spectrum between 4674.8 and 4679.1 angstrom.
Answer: 0.577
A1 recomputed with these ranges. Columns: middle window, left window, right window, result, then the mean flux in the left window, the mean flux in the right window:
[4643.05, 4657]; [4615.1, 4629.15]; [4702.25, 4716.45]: 0.8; 0.63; 0.636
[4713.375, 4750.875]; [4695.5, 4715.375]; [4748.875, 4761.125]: 1.8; 0.637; 0.545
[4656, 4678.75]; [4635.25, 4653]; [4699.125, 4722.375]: 0.9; 0.602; 0.632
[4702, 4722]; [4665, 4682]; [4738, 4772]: -2.0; 0.615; 0.528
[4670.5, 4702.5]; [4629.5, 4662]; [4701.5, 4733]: -1.1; 0.597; 0.618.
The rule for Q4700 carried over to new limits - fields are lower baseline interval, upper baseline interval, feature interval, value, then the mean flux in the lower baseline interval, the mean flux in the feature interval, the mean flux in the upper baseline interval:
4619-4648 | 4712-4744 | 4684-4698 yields -0.06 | 0.617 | 0.625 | 0.573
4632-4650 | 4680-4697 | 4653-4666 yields 0.06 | 0.618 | 0.59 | 0.636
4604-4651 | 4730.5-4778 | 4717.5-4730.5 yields -0.06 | 0.608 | 0.593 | 0.545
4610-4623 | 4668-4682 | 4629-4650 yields 0.02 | 0.636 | 0.625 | 0.631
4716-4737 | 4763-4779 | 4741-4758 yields 0.15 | 0.595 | 0.513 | 0.58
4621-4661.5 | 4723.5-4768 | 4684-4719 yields -0.12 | 0.596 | 0.63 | 0.545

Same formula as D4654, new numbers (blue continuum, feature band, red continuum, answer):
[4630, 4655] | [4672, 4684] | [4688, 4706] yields -0.065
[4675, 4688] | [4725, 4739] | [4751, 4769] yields 0.020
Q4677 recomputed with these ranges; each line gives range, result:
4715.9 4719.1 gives 0.616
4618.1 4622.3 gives 0.612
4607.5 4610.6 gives 0.569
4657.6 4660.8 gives 0.563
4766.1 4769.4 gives 0.487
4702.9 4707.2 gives 0.779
